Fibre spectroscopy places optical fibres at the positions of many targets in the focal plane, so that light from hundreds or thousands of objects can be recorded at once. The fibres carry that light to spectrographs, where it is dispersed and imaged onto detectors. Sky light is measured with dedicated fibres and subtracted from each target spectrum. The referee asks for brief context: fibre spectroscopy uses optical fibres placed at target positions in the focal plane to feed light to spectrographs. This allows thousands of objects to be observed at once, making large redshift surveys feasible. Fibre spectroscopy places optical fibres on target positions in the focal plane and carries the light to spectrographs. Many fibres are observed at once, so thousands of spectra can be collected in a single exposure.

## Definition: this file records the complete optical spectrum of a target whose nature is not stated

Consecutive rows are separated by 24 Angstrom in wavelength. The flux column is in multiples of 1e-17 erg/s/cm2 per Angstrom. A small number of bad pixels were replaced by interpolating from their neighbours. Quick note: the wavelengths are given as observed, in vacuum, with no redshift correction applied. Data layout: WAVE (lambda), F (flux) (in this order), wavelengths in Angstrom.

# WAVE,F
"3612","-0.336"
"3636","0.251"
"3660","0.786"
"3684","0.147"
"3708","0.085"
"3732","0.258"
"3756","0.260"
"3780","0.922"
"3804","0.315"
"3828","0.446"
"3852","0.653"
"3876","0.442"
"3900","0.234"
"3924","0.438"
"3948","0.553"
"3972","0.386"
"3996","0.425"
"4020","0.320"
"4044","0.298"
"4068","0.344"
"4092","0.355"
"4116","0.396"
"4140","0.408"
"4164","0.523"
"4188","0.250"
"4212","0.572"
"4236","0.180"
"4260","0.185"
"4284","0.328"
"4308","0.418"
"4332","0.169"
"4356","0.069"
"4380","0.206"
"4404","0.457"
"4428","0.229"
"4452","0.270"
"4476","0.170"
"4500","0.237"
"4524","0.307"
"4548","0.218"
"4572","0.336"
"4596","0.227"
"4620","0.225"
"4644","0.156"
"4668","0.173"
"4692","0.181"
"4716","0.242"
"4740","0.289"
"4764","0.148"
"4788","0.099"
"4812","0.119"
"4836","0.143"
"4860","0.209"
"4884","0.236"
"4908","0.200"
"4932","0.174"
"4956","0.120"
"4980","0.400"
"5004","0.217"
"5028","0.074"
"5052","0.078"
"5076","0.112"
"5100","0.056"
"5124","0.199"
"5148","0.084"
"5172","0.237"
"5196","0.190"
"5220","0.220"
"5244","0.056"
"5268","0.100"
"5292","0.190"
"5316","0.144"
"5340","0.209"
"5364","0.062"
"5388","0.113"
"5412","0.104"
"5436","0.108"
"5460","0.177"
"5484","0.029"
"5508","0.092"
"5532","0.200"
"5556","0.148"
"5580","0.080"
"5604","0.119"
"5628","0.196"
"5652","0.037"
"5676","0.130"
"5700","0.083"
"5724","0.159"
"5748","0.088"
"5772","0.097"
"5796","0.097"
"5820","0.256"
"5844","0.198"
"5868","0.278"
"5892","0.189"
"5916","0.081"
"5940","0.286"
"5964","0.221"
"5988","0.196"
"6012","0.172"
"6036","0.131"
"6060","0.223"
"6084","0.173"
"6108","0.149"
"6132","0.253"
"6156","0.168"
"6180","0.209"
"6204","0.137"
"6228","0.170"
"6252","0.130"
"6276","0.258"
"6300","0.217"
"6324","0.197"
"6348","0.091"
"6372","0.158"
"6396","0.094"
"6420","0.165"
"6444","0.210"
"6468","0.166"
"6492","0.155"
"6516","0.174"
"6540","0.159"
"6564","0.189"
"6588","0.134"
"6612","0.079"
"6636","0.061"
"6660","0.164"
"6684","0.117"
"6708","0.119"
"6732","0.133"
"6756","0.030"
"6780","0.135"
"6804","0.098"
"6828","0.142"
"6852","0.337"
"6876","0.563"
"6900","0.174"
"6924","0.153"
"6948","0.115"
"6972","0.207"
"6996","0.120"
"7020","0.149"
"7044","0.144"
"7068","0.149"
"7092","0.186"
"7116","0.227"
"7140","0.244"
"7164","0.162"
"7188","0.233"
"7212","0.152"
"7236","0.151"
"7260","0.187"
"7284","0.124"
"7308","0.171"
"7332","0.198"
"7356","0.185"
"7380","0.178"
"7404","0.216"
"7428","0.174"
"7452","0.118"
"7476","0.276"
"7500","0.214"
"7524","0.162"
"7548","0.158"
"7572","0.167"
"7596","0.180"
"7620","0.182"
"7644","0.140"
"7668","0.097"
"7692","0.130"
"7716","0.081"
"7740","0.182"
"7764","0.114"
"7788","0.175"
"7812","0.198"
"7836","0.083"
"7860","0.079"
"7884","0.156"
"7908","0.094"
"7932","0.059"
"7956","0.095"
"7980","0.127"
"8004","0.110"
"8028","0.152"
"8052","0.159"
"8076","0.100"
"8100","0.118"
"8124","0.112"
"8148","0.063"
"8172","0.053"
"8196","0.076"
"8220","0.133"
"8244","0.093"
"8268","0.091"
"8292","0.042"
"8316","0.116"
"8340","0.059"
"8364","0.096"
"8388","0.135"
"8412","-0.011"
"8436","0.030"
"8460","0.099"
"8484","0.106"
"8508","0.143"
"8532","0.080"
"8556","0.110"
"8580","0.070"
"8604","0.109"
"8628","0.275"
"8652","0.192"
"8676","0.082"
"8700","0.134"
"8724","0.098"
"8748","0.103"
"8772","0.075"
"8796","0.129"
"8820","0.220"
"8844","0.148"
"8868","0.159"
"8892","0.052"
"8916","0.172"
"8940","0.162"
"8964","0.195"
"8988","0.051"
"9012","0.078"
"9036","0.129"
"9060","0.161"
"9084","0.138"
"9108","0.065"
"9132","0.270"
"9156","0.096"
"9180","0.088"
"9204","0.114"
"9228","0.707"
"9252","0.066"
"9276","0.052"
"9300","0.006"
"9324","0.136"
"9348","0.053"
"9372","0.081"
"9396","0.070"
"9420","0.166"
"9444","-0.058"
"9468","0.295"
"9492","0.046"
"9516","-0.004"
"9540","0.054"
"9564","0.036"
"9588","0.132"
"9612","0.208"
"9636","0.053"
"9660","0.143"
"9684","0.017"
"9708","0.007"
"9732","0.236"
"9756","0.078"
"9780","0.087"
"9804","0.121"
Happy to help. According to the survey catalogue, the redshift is 0.84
